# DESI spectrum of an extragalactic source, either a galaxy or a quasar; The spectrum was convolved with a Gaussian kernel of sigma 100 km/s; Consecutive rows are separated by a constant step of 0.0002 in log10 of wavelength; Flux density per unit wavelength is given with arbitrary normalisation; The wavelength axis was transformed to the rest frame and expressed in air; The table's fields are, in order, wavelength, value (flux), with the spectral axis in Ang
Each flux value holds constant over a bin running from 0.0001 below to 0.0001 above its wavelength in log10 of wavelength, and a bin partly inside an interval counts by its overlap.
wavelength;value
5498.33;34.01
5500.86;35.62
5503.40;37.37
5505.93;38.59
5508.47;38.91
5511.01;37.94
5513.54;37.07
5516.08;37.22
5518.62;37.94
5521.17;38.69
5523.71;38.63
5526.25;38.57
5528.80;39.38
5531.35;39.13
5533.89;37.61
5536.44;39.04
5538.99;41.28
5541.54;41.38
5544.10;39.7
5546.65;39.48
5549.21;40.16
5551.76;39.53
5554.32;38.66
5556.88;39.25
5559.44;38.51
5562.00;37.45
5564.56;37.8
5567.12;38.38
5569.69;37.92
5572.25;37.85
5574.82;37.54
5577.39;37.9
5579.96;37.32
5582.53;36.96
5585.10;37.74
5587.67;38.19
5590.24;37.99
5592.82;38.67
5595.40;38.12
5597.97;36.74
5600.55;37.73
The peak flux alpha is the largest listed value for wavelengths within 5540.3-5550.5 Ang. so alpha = 41.38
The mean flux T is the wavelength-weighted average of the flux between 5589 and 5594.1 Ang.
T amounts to 38.3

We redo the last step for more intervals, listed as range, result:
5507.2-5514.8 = 38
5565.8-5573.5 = 38.1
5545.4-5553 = 39.7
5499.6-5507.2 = 37.2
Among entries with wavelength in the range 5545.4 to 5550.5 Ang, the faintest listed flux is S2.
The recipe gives 39.48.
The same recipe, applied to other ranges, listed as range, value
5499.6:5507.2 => 35.62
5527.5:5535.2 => 37.61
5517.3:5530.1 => 37.94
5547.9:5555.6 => 38.66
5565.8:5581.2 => 37.32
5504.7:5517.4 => 37.07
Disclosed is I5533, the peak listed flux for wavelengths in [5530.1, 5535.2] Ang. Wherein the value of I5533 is 39.13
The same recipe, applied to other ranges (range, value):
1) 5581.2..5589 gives 38.19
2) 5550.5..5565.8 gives 39.53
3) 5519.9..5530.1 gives 39.38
